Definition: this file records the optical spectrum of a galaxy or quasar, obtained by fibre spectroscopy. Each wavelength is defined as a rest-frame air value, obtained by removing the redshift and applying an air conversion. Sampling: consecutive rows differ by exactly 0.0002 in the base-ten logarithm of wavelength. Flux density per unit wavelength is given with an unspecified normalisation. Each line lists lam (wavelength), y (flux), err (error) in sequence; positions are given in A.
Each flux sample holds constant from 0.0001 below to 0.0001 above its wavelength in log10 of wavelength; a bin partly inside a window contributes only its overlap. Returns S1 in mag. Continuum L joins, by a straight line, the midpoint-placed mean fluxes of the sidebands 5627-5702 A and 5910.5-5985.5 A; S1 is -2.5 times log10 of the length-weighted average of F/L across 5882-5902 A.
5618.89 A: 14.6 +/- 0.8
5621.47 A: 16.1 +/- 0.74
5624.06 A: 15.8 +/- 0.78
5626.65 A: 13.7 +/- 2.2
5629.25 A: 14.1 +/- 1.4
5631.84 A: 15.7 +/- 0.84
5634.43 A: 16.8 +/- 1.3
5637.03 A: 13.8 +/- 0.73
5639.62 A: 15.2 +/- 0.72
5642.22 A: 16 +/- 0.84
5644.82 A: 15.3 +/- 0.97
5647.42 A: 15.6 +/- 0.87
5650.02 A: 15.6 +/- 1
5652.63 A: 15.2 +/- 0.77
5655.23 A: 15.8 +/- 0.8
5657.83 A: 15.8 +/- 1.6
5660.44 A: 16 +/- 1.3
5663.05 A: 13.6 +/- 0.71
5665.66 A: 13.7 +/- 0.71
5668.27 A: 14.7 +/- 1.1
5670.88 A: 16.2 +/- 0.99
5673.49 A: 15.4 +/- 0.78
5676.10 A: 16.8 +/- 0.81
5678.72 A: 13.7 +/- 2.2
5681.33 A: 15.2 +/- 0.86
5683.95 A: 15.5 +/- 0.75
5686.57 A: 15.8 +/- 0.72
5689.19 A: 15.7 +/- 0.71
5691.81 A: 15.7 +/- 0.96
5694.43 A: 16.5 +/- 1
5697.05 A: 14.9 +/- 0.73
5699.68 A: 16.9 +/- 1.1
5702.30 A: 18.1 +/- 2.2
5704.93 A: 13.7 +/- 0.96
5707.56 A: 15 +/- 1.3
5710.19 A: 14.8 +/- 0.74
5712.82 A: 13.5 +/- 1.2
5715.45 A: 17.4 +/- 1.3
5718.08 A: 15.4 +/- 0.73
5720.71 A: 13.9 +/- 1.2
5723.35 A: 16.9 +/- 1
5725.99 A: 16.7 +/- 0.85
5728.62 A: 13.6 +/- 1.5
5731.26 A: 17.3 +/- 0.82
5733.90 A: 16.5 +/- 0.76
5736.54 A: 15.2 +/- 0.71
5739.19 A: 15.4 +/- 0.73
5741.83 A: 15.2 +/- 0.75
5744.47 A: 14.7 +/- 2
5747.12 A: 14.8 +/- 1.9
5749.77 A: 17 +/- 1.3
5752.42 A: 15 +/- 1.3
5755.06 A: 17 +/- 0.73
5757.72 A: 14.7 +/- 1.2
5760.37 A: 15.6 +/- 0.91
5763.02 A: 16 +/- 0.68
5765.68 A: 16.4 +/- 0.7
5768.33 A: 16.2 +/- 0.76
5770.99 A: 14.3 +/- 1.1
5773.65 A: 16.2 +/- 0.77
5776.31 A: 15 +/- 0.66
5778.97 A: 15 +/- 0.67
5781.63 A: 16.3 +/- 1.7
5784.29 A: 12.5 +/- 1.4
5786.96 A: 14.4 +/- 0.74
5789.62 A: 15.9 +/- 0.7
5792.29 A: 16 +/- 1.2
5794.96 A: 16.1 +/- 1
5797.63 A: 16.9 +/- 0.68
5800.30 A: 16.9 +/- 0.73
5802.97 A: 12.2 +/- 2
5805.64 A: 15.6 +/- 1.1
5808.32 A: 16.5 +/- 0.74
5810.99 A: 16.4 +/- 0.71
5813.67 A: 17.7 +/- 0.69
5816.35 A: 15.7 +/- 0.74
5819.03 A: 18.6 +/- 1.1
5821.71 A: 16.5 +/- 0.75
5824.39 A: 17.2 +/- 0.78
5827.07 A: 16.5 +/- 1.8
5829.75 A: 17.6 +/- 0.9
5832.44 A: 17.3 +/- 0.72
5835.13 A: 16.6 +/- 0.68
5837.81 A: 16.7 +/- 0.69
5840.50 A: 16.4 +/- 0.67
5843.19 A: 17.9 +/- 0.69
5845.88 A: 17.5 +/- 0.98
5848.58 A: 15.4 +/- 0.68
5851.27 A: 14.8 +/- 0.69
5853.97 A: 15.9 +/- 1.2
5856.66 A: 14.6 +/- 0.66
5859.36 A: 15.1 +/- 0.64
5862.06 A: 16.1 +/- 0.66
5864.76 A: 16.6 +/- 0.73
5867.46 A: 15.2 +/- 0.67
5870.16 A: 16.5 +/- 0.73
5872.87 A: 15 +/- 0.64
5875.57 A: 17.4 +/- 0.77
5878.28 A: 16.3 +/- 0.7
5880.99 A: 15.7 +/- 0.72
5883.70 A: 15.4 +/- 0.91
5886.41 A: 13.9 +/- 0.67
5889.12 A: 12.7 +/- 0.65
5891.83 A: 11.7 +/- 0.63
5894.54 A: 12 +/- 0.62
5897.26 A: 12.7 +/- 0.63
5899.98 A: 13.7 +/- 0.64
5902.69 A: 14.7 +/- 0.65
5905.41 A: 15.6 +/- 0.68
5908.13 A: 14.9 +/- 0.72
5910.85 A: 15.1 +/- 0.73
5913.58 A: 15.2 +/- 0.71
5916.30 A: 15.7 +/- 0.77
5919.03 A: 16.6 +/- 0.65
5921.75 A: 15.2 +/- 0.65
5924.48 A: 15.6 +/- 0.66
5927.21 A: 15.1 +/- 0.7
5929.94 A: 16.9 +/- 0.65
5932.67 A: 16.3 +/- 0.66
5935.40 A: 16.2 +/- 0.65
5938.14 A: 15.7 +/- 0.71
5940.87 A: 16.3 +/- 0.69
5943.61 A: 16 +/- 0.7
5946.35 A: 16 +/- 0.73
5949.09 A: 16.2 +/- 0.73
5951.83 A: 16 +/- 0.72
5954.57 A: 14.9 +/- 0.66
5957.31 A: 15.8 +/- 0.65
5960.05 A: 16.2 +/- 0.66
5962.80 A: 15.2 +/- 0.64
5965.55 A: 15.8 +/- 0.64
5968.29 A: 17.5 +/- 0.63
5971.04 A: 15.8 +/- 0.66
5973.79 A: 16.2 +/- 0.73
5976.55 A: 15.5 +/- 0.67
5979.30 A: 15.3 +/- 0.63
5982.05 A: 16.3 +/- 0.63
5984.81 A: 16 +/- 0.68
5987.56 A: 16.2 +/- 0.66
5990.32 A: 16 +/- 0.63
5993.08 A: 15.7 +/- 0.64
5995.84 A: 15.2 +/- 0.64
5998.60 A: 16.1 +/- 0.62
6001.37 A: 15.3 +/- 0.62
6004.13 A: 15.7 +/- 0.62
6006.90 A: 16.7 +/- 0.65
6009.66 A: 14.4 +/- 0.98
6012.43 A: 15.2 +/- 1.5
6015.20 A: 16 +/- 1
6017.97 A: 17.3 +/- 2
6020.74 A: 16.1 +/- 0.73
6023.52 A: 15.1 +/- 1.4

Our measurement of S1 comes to 0.19 mag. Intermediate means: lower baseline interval 15.4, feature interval 13.3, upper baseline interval 15.9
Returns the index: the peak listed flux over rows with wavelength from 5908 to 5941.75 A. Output 16.9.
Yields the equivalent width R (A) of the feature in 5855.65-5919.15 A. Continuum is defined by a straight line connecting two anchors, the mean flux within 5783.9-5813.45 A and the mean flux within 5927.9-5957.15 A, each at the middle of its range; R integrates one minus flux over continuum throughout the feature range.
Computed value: 3.8 A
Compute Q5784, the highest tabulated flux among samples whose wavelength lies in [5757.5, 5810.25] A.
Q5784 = 16.9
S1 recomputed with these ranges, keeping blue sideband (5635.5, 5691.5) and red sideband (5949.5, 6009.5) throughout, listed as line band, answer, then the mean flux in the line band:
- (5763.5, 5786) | 0.016 mag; 15.2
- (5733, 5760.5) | -0.007 mag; 15.5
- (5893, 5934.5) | 0.050 mag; 15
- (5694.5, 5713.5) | -0.004 mag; 15.4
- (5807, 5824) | -0.091 mag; 16.9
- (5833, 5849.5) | -0.081 mag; 16.8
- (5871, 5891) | 0.038 mag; 15.1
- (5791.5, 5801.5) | -0.066 mag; 16.5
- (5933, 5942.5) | -0.021 mag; 16.1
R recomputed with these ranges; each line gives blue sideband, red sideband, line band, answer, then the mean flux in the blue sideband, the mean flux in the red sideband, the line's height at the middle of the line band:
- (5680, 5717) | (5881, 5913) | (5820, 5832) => -2.04 A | 15.6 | 14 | 14.6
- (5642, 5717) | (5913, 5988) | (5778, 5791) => 0.67 A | 15.4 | 15.9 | 15.6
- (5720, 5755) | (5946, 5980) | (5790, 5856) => -2.92 A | 15.6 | 15.9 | 15.7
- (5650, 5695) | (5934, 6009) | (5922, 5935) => -0.08 A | 15.4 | 15.9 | 15.8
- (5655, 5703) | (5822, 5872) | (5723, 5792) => 1.67 A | 15.5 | 16.3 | 15.9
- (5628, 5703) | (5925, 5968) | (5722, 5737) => -0.48 A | 15.5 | 15.9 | 15.6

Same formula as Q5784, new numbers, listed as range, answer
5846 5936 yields 17.4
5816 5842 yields 18.6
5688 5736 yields 18.1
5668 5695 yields 16.8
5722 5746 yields 17.3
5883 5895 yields 15.4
